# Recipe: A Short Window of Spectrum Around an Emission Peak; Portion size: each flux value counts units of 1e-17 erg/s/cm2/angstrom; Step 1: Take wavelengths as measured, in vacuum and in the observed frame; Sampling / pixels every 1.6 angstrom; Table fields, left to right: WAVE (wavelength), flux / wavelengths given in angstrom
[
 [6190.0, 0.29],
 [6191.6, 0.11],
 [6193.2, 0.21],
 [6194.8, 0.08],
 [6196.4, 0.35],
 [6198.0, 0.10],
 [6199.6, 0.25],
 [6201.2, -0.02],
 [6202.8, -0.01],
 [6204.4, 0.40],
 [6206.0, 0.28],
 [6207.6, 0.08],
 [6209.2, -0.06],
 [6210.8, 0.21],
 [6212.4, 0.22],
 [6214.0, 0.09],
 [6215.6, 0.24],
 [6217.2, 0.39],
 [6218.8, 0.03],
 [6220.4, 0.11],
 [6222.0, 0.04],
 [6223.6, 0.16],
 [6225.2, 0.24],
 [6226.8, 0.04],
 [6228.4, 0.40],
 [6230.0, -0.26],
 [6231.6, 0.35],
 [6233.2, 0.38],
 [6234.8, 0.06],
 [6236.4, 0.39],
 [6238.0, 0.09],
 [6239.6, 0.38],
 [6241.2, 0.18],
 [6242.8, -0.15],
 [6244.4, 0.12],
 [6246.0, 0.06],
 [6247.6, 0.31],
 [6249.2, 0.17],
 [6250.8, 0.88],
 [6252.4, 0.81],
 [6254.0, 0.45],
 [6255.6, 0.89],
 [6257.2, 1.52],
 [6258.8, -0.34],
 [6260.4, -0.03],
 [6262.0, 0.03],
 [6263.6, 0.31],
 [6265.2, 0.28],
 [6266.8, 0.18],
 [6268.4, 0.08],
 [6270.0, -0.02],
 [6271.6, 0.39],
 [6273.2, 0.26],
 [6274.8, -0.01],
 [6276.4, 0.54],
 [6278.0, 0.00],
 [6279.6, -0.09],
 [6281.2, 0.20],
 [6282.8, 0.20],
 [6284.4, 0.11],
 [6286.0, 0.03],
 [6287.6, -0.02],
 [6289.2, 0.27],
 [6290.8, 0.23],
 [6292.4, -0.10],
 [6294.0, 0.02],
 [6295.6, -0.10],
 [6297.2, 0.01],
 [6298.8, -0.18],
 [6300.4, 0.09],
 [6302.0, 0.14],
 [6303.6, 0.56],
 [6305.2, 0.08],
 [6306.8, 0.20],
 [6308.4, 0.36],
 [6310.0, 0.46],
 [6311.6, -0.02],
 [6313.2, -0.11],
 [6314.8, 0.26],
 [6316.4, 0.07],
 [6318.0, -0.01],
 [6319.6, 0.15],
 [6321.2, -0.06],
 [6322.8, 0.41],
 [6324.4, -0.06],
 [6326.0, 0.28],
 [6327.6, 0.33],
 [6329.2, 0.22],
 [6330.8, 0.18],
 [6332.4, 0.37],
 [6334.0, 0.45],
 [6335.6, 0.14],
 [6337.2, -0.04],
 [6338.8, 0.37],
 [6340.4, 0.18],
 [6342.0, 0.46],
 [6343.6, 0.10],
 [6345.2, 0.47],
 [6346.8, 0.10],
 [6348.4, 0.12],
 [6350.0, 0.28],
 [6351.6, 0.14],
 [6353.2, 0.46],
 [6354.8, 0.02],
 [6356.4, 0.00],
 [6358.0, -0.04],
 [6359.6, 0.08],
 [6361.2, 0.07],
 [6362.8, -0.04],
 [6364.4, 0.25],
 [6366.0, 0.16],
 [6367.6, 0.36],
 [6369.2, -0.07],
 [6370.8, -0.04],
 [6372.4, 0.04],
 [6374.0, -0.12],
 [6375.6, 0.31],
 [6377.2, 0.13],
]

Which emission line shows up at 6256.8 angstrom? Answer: [O II] 3727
